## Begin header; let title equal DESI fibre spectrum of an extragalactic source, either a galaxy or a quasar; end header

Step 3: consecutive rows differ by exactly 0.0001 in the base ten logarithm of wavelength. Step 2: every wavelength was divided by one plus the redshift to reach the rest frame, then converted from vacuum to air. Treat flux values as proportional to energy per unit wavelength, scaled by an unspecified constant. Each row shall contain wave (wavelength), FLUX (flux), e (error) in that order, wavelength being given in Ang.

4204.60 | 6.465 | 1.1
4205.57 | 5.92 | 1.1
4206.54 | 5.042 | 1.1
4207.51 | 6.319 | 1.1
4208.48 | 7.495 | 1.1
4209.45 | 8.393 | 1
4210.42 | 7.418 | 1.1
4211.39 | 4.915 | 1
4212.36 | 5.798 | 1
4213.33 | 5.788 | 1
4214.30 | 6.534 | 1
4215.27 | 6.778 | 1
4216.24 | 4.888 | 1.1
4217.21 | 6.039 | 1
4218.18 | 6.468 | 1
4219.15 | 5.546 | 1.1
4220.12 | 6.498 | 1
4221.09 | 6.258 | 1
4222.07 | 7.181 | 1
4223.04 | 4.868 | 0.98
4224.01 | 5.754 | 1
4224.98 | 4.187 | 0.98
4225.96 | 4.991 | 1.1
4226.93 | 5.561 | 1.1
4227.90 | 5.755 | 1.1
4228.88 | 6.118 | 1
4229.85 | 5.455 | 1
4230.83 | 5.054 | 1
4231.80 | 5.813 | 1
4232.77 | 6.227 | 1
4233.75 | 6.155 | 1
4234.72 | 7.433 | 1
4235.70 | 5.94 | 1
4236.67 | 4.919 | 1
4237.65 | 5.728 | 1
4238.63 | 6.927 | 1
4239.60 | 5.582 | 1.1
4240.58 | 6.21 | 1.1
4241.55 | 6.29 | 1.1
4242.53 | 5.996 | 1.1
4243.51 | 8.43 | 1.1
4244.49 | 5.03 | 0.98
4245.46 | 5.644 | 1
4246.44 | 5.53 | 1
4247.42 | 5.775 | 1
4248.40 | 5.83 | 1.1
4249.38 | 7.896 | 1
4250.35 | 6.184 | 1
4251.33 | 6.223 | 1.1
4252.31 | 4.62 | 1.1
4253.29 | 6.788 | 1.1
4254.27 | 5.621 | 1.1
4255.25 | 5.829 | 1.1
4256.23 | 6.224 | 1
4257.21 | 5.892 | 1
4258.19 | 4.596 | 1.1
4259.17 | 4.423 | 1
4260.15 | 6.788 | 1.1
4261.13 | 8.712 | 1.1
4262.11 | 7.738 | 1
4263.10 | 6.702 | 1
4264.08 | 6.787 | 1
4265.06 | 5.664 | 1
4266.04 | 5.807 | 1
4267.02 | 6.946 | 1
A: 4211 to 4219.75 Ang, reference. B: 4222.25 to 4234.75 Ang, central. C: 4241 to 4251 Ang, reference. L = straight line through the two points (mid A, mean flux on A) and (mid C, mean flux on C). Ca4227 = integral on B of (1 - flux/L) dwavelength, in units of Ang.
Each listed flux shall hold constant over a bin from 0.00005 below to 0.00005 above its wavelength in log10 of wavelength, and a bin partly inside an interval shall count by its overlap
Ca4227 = 0.9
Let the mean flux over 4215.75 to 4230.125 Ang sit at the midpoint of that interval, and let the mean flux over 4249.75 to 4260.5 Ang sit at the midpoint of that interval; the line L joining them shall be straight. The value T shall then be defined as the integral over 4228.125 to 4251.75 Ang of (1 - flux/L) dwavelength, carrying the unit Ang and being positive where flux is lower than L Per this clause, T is -1.48 Ang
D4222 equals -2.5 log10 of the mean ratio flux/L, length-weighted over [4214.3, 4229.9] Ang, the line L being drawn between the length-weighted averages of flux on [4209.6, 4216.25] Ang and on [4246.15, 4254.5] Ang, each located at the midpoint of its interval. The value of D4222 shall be 0.069 mag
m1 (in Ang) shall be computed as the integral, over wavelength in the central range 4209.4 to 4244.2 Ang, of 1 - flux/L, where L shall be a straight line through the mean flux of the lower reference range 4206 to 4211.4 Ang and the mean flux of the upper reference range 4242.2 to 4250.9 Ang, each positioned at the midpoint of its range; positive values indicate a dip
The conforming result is 2.6 Ang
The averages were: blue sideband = 6.73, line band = 6.02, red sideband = 6.26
